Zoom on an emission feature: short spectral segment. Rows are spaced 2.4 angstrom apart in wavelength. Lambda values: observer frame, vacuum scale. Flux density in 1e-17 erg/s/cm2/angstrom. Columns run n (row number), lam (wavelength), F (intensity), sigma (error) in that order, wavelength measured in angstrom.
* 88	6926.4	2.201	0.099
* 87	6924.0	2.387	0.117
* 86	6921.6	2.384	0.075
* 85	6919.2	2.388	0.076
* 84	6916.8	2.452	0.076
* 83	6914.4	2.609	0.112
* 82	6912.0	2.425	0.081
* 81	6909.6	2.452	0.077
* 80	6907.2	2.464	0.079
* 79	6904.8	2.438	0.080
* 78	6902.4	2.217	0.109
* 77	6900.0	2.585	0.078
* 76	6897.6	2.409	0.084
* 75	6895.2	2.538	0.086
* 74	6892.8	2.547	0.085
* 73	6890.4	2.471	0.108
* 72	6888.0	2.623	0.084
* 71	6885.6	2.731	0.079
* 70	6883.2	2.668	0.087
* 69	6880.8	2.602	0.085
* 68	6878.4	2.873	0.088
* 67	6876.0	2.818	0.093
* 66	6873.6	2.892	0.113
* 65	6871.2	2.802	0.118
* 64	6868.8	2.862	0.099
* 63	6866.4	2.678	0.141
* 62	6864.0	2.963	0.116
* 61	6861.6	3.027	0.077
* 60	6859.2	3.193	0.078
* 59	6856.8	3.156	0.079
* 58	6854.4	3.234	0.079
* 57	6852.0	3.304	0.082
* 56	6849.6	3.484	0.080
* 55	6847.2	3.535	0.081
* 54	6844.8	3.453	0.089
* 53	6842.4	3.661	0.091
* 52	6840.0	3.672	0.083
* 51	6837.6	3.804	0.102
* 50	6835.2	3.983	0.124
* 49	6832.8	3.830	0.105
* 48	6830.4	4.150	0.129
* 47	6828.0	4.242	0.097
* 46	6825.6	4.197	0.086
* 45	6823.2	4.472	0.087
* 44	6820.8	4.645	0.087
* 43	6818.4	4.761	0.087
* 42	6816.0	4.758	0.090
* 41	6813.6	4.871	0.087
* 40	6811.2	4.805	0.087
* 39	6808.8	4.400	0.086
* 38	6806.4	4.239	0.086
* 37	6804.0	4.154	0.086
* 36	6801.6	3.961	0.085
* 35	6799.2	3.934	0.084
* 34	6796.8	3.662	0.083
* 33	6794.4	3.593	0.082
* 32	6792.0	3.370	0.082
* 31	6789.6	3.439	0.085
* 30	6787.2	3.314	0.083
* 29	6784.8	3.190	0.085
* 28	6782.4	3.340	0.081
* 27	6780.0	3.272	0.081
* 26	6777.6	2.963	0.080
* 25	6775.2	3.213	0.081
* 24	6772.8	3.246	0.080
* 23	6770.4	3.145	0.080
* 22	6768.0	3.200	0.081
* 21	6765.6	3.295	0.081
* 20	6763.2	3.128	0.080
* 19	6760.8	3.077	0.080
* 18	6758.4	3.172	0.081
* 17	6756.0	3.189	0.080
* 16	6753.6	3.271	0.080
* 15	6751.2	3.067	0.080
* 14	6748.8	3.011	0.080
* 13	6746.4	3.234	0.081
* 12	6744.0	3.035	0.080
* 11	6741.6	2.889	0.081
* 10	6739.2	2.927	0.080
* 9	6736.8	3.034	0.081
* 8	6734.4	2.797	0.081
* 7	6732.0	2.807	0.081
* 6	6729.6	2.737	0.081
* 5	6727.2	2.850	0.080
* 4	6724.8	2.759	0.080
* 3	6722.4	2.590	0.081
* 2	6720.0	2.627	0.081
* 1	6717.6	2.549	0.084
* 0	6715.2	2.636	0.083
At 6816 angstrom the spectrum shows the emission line C III] 1909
